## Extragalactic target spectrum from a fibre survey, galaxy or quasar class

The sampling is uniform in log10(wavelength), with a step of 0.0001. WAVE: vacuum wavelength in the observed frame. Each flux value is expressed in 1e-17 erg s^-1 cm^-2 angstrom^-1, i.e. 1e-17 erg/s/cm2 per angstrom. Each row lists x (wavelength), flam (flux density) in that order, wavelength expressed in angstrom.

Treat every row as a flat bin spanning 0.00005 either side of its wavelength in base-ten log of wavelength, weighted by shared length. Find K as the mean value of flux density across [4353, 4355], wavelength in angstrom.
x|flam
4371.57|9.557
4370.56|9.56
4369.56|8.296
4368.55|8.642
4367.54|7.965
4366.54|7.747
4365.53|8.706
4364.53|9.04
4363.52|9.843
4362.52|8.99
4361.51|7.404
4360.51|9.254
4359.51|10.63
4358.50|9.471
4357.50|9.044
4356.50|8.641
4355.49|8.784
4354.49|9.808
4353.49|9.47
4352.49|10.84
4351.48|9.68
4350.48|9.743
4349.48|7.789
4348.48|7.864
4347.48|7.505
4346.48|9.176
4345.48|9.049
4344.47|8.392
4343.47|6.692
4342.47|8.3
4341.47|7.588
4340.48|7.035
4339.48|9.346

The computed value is 9.66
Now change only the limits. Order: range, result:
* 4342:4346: 8.09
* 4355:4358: 8.82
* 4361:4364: 8.75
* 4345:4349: 8.4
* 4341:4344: 7.53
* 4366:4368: 7.87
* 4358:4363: 9.15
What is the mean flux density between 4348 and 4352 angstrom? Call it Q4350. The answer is 8.77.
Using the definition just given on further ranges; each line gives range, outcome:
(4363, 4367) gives 8.85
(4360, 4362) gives 8.38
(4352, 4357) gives 9.51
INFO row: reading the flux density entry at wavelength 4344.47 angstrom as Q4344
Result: 8.392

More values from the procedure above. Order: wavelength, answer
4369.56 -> 8.296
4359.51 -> 10.63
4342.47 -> 8.3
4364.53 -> 9.04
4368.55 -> 8.642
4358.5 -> 9.471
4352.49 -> 10.84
